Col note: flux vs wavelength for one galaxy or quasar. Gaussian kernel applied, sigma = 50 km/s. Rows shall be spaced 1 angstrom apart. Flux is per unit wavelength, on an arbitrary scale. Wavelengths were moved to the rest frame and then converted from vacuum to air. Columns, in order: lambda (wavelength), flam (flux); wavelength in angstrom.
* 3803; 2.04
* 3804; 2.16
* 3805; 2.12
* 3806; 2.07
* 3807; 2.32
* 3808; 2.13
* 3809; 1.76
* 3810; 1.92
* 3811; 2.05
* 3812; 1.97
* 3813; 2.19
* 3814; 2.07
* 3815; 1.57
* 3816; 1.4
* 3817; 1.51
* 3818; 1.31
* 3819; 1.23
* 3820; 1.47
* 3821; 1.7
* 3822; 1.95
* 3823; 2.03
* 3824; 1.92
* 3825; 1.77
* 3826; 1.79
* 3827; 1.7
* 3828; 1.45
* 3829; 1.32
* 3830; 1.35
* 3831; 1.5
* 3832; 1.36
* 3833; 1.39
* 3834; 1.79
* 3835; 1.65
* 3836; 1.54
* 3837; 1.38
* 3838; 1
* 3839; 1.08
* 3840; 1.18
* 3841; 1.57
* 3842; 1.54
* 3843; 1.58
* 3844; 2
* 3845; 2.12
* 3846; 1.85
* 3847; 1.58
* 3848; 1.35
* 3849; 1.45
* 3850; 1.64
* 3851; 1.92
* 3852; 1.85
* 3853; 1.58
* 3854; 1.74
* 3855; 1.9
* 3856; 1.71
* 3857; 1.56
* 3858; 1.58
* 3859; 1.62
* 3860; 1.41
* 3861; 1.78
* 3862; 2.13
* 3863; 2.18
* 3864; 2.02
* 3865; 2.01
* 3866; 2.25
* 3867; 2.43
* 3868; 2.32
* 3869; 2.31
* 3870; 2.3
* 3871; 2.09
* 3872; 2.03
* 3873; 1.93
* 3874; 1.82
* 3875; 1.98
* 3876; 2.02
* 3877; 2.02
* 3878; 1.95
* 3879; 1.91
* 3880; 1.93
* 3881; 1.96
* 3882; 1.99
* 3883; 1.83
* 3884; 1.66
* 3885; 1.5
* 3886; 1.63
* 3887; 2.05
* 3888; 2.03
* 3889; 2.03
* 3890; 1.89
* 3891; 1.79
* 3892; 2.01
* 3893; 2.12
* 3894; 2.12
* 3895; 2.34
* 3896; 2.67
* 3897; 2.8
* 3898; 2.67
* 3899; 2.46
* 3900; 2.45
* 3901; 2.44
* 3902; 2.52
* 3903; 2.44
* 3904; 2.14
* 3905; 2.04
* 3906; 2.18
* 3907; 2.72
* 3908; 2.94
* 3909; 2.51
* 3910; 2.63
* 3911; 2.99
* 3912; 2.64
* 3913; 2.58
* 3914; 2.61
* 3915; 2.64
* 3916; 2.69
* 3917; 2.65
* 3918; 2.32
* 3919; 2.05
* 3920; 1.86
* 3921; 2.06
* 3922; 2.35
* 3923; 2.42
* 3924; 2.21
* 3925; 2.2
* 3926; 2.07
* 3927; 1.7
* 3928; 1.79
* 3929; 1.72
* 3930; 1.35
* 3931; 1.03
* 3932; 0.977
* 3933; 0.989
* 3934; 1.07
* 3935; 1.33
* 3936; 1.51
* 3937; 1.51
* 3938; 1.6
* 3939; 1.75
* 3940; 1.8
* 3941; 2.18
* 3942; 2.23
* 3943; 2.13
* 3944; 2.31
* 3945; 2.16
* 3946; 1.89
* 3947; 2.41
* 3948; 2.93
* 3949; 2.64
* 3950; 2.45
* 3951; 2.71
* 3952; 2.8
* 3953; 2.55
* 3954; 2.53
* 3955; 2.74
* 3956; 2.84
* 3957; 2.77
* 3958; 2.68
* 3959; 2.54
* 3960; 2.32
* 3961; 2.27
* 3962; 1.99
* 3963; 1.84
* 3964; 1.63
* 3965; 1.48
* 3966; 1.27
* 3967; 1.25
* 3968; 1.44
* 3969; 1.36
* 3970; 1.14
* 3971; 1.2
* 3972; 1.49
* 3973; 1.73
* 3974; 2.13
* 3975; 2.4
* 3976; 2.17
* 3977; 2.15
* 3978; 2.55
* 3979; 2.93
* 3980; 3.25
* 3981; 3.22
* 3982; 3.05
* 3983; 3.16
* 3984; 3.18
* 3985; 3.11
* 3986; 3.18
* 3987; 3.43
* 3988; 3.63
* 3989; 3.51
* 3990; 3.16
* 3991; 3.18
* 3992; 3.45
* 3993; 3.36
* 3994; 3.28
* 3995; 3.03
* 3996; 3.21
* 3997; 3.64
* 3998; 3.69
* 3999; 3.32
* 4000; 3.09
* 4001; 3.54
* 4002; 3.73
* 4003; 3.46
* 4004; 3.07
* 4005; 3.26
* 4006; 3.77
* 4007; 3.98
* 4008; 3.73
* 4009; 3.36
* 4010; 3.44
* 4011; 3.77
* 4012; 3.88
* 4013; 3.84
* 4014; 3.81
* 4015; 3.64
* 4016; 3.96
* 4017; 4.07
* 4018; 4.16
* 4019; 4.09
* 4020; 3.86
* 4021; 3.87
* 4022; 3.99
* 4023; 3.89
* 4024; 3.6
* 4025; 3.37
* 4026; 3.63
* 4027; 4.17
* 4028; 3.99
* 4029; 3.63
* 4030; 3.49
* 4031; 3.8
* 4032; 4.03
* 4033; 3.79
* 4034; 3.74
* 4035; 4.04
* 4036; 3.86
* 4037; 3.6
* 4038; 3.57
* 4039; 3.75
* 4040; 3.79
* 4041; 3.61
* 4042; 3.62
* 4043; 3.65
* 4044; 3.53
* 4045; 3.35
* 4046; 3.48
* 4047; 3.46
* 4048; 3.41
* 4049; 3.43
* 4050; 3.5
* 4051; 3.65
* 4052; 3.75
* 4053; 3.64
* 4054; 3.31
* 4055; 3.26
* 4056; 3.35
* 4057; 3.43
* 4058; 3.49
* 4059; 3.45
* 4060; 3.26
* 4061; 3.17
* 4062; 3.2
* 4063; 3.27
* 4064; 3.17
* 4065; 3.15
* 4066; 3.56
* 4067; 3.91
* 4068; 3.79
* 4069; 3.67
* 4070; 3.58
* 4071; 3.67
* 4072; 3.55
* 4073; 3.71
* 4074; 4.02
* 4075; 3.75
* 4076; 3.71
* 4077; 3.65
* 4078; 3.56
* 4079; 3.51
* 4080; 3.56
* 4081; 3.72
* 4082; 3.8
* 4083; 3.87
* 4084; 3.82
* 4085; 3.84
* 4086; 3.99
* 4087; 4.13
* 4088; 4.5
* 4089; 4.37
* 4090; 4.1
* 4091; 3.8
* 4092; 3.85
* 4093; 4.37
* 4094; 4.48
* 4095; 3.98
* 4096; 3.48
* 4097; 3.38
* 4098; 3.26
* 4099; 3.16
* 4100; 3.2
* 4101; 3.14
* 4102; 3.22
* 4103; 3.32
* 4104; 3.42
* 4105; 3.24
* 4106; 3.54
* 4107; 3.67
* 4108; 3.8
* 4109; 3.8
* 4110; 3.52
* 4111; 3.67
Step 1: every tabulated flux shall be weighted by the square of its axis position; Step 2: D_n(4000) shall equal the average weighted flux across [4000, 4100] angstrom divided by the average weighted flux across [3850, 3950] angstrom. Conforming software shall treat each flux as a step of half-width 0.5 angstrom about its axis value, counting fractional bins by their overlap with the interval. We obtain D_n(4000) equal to 1.92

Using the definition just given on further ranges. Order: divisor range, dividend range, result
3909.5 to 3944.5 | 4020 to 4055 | 1.94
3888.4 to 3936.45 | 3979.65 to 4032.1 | 1.73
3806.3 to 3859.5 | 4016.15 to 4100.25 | 2.49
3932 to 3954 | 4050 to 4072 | 1.81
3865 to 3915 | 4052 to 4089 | 1.79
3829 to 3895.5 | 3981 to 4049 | 2.15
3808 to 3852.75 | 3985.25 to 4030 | 2.41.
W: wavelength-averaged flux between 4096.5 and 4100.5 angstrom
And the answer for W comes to 3.25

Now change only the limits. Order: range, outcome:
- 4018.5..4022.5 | 3.95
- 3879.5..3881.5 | 1.94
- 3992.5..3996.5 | 3.22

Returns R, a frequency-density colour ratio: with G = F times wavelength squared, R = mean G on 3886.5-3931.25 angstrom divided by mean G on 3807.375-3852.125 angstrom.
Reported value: 1.44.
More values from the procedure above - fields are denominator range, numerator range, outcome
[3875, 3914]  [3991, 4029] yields 1.73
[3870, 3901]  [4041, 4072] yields 1.83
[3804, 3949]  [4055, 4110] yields 2.08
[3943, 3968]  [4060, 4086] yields 1.69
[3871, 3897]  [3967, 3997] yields 1.42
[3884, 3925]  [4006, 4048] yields 1.72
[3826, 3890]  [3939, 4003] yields 1.55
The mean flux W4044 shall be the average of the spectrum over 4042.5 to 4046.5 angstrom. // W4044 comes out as 3.5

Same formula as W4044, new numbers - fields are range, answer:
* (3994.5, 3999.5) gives 3.38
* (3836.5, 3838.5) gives 1.19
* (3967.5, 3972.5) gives 1.33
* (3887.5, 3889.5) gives 2.03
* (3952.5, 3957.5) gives 2.69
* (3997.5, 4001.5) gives 3.41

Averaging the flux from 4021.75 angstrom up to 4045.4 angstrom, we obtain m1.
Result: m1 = 3.73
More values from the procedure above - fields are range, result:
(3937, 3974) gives 2.08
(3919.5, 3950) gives 1.88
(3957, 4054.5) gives 3.2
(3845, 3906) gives 2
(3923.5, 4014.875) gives 2.54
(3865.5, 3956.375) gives 2.15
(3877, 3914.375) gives 2.24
